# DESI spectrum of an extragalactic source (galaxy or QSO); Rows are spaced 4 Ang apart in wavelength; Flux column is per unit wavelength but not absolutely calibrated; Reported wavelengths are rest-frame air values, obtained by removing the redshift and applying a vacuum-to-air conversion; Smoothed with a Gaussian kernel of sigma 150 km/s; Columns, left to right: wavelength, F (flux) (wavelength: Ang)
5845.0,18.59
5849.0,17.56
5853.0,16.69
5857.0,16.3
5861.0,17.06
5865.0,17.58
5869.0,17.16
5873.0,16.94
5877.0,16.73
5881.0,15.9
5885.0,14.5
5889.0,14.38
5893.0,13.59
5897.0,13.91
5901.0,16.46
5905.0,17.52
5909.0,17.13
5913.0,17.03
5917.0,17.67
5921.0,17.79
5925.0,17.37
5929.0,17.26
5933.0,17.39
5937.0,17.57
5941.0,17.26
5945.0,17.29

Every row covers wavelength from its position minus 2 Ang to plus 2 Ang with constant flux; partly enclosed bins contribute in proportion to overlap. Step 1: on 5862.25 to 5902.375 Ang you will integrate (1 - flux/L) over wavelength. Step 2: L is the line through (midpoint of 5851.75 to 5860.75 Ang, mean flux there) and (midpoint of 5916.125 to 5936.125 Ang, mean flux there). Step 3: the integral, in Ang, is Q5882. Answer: 2.8 Ang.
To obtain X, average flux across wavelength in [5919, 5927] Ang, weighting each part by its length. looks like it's 17.6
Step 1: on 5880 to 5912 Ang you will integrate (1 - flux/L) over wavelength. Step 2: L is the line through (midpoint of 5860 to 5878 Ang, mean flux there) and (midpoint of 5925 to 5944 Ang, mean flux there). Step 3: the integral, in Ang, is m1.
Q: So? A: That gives 3.3 Ang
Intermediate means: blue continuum 17.1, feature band 15.5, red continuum 17.4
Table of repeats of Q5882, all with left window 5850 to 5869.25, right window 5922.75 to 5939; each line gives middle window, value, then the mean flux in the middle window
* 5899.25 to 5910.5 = 0.1 Ang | 17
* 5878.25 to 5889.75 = 1.4 Ang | 15.1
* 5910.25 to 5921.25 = -0.1 Ang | 17.4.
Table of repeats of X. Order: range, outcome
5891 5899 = 13.8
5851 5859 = 16.5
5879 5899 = 14.5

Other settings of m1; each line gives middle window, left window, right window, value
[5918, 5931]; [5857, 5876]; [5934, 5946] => -0.13 Ang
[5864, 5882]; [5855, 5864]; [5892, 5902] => -1.00 Ang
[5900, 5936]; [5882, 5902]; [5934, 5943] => -2.67 Ang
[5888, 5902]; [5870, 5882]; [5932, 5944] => 1.99 Ang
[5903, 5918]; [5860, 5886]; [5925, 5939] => -0.18 Ang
